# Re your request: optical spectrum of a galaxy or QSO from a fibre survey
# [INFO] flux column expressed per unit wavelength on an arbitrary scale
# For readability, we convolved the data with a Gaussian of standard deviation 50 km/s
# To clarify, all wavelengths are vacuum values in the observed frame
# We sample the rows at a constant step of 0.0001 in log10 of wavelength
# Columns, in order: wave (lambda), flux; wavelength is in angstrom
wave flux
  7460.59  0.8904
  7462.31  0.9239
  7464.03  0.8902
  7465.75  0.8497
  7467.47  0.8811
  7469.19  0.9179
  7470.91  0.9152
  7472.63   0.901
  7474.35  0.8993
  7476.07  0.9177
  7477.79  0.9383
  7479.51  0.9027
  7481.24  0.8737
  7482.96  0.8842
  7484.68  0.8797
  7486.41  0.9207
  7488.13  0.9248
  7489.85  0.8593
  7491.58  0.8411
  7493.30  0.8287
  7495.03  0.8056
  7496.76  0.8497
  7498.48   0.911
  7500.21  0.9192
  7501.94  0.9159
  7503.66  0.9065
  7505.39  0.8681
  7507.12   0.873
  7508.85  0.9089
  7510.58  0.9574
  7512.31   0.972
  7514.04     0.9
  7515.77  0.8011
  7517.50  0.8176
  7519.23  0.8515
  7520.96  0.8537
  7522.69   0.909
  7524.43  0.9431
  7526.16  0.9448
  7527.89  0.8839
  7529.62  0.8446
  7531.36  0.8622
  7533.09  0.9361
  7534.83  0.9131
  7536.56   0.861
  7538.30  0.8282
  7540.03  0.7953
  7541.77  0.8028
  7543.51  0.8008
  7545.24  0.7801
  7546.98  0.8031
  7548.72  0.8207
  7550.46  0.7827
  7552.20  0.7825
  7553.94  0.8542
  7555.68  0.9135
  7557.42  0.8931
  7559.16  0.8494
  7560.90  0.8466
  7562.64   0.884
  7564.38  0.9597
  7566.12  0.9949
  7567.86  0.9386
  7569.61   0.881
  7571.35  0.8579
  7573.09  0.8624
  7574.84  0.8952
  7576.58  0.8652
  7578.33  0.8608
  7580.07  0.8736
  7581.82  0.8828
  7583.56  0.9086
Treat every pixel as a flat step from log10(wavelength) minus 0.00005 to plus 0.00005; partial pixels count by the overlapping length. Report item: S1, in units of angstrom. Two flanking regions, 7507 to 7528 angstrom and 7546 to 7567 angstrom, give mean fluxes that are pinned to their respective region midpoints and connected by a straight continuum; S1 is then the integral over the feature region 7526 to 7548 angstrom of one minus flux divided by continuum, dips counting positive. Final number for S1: 0.8 angstrom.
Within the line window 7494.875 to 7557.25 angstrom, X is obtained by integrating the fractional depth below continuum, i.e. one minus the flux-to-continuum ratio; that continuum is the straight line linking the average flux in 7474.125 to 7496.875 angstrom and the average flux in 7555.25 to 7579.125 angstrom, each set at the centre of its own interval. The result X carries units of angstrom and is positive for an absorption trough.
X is 1.4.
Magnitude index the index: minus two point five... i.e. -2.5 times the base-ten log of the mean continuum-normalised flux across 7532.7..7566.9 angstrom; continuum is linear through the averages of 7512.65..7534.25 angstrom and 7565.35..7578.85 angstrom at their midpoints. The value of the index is 0.04 mag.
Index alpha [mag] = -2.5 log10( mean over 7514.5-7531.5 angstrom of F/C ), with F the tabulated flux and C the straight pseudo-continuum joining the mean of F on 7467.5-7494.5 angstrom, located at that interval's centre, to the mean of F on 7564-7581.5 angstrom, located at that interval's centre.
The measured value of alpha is 0.03 mag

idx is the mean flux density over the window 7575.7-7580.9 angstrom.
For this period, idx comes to 0.867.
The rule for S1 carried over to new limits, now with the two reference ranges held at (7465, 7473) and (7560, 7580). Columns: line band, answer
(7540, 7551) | 1.2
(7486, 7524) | 0.5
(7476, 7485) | -0.1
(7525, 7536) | 0.0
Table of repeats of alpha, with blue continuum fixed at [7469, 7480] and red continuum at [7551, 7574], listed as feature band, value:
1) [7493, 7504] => 0.034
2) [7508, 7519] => 0.013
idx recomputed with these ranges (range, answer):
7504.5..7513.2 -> 0.915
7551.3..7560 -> 0.858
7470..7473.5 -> 0.909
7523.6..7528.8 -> 0.925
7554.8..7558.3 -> 0.903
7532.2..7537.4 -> 0.904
